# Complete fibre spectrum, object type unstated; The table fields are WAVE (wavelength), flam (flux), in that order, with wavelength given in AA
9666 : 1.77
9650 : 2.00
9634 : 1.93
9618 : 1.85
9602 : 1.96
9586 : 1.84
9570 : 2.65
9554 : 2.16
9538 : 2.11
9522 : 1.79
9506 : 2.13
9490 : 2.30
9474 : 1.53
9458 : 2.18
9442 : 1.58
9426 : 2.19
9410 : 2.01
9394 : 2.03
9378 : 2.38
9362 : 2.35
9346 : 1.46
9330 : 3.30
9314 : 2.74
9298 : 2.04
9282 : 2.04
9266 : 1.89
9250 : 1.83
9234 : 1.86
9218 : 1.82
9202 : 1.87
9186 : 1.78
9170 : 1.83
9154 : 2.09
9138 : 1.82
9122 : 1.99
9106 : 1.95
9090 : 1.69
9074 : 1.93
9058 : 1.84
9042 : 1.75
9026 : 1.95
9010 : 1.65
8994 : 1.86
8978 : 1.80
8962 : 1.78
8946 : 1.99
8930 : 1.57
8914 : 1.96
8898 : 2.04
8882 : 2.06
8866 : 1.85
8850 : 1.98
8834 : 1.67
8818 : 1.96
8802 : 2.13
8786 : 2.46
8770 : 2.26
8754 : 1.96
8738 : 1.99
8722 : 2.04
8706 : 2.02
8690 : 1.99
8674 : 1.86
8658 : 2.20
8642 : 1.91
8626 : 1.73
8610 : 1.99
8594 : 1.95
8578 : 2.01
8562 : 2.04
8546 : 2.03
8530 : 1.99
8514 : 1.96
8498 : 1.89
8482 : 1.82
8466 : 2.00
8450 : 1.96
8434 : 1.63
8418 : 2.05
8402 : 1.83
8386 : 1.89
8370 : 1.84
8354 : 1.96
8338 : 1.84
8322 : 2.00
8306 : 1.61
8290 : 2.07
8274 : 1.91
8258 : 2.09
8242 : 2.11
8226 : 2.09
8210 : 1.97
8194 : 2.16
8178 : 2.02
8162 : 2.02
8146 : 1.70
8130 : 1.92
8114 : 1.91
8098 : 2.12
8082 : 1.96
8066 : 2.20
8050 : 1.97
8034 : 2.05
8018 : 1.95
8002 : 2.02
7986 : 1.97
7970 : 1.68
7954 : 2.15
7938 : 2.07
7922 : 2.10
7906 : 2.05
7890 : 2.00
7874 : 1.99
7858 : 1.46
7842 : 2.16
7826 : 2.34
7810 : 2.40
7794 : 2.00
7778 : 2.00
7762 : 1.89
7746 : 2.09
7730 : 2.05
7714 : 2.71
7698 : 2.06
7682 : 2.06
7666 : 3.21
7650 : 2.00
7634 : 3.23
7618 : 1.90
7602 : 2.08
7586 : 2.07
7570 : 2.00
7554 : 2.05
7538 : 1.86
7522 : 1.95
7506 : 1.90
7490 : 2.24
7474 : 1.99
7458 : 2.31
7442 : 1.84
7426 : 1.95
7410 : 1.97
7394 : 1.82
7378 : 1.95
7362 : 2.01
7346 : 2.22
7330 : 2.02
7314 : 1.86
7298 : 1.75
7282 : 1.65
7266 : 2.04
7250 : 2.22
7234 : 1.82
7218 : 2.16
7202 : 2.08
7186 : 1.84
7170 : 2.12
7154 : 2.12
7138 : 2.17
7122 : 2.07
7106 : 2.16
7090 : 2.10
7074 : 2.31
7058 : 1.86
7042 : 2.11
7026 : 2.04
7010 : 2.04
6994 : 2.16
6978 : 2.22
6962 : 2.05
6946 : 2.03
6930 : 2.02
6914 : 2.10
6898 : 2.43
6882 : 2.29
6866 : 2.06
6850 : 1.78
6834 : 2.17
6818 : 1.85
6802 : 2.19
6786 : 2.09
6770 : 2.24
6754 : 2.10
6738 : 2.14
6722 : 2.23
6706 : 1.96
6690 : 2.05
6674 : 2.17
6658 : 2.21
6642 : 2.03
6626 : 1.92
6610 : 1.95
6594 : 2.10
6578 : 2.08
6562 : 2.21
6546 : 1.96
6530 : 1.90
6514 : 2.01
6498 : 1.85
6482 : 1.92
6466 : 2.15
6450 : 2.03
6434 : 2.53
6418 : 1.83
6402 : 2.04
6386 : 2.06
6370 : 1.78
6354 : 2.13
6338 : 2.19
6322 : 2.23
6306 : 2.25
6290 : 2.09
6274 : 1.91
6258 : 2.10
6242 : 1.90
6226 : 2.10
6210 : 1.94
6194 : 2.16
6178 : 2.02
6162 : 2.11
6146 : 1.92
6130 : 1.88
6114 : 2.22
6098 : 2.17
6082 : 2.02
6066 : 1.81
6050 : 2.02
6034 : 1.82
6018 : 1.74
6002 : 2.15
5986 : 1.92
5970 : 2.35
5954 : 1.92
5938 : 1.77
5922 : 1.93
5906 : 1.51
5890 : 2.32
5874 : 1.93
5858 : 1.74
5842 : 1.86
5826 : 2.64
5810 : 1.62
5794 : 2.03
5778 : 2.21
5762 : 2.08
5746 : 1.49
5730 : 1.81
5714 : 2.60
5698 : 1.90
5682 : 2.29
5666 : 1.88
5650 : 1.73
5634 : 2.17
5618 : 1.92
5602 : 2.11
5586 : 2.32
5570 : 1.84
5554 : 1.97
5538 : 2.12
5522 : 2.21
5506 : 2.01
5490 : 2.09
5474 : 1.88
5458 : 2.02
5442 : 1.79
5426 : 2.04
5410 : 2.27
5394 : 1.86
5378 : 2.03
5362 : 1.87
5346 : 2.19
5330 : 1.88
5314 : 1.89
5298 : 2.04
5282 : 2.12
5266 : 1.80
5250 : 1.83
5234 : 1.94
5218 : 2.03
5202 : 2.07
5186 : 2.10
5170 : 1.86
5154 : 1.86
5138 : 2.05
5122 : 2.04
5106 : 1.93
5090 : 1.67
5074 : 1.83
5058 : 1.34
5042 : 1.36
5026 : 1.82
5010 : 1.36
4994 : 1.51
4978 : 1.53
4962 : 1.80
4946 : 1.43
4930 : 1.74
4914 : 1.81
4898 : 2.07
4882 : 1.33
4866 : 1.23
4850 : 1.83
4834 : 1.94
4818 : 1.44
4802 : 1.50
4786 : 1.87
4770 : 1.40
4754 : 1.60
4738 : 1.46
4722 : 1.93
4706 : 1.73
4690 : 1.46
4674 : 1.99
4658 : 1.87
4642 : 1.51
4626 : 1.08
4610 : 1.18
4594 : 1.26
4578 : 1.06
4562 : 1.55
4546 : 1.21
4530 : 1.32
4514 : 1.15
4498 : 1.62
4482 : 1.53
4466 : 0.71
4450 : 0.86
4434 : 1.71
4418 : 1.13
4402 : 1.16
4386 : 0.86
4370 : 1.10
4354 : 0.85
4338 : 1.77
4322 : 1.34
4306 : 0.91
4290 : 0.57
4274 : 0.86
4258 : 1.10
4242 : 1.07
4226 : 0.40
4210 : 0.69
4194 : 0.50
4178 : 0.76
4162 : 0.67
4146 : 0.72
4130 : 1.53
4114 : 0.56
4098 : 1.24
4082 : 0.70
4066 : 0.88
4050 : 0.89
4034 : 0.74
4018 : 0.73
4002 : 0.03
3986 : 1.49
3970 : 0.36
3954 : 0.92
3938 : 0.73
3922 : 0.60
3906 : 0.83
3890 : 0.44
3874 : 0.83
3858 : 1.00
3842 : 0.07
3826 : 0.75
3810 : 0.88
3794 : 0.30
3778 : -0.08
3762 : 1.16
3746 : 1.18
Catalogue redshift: 0.164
